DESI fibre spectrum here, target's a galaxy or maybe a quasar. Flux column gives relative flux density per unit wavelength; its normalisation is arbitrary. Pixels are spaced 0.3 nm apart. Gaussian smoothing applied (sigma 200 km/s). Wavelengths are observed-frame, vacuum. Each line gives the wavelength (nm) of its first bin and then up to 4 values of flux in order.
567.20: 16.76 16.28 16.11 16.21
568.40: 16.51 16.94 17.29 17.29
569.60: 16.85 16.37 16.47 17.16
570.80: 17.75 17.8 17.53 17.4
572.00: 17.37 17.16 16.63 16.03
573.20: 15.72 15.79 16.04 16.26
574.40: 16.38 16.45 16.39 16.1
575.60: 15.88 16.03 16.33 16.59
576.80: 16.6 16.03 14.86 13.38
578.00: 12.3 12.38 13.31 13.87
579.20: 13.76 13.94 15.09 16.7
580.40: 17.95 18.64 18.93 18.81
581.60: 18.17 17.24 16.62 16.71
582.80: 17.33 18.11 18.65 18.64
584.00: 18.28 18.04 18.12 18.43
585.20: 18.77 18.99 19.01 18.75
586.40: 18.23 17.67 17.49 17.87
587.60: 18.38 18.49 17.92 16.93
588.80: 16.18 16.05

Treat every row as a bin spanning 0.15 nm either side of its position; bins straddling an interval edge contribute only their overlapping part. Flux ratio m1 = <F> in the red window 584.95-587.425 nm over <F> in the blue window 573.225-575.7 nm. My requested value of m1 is 1.14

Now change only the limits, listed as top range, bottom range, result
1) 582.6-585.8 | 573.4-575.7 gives 1.13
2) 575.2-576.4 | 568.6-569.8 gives 0.94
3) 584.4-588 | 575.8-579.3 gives 1.26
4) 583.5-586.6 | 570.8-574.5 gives 1.11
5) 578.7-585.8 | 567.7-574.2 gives 1.04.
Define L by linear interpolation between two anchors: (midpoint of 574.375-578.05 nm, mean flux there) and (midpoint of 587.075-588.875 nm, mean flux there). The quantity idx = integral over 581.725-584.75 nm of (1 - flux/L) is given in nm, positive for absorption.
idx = -0.16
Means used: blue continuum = 15.7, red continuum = 17.7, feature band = 17.8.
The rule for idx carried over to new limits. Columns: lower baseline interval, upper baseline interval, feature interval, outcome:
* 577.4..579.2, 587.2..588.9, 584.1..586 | -0.26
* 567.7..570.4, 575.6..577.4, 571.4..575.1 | -0.03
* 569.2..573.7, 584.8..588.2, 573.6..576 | 0.14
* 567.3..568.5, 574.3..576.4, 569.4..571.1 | -0.08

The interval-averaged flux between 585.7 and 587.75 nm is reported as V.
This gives 18.2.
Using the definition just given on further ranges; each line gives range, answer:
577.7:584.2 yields 16.4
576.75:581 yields 15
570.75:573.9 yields 16.8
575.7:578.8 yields 14.8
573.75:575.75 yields 16.2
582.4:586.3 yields 18.3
